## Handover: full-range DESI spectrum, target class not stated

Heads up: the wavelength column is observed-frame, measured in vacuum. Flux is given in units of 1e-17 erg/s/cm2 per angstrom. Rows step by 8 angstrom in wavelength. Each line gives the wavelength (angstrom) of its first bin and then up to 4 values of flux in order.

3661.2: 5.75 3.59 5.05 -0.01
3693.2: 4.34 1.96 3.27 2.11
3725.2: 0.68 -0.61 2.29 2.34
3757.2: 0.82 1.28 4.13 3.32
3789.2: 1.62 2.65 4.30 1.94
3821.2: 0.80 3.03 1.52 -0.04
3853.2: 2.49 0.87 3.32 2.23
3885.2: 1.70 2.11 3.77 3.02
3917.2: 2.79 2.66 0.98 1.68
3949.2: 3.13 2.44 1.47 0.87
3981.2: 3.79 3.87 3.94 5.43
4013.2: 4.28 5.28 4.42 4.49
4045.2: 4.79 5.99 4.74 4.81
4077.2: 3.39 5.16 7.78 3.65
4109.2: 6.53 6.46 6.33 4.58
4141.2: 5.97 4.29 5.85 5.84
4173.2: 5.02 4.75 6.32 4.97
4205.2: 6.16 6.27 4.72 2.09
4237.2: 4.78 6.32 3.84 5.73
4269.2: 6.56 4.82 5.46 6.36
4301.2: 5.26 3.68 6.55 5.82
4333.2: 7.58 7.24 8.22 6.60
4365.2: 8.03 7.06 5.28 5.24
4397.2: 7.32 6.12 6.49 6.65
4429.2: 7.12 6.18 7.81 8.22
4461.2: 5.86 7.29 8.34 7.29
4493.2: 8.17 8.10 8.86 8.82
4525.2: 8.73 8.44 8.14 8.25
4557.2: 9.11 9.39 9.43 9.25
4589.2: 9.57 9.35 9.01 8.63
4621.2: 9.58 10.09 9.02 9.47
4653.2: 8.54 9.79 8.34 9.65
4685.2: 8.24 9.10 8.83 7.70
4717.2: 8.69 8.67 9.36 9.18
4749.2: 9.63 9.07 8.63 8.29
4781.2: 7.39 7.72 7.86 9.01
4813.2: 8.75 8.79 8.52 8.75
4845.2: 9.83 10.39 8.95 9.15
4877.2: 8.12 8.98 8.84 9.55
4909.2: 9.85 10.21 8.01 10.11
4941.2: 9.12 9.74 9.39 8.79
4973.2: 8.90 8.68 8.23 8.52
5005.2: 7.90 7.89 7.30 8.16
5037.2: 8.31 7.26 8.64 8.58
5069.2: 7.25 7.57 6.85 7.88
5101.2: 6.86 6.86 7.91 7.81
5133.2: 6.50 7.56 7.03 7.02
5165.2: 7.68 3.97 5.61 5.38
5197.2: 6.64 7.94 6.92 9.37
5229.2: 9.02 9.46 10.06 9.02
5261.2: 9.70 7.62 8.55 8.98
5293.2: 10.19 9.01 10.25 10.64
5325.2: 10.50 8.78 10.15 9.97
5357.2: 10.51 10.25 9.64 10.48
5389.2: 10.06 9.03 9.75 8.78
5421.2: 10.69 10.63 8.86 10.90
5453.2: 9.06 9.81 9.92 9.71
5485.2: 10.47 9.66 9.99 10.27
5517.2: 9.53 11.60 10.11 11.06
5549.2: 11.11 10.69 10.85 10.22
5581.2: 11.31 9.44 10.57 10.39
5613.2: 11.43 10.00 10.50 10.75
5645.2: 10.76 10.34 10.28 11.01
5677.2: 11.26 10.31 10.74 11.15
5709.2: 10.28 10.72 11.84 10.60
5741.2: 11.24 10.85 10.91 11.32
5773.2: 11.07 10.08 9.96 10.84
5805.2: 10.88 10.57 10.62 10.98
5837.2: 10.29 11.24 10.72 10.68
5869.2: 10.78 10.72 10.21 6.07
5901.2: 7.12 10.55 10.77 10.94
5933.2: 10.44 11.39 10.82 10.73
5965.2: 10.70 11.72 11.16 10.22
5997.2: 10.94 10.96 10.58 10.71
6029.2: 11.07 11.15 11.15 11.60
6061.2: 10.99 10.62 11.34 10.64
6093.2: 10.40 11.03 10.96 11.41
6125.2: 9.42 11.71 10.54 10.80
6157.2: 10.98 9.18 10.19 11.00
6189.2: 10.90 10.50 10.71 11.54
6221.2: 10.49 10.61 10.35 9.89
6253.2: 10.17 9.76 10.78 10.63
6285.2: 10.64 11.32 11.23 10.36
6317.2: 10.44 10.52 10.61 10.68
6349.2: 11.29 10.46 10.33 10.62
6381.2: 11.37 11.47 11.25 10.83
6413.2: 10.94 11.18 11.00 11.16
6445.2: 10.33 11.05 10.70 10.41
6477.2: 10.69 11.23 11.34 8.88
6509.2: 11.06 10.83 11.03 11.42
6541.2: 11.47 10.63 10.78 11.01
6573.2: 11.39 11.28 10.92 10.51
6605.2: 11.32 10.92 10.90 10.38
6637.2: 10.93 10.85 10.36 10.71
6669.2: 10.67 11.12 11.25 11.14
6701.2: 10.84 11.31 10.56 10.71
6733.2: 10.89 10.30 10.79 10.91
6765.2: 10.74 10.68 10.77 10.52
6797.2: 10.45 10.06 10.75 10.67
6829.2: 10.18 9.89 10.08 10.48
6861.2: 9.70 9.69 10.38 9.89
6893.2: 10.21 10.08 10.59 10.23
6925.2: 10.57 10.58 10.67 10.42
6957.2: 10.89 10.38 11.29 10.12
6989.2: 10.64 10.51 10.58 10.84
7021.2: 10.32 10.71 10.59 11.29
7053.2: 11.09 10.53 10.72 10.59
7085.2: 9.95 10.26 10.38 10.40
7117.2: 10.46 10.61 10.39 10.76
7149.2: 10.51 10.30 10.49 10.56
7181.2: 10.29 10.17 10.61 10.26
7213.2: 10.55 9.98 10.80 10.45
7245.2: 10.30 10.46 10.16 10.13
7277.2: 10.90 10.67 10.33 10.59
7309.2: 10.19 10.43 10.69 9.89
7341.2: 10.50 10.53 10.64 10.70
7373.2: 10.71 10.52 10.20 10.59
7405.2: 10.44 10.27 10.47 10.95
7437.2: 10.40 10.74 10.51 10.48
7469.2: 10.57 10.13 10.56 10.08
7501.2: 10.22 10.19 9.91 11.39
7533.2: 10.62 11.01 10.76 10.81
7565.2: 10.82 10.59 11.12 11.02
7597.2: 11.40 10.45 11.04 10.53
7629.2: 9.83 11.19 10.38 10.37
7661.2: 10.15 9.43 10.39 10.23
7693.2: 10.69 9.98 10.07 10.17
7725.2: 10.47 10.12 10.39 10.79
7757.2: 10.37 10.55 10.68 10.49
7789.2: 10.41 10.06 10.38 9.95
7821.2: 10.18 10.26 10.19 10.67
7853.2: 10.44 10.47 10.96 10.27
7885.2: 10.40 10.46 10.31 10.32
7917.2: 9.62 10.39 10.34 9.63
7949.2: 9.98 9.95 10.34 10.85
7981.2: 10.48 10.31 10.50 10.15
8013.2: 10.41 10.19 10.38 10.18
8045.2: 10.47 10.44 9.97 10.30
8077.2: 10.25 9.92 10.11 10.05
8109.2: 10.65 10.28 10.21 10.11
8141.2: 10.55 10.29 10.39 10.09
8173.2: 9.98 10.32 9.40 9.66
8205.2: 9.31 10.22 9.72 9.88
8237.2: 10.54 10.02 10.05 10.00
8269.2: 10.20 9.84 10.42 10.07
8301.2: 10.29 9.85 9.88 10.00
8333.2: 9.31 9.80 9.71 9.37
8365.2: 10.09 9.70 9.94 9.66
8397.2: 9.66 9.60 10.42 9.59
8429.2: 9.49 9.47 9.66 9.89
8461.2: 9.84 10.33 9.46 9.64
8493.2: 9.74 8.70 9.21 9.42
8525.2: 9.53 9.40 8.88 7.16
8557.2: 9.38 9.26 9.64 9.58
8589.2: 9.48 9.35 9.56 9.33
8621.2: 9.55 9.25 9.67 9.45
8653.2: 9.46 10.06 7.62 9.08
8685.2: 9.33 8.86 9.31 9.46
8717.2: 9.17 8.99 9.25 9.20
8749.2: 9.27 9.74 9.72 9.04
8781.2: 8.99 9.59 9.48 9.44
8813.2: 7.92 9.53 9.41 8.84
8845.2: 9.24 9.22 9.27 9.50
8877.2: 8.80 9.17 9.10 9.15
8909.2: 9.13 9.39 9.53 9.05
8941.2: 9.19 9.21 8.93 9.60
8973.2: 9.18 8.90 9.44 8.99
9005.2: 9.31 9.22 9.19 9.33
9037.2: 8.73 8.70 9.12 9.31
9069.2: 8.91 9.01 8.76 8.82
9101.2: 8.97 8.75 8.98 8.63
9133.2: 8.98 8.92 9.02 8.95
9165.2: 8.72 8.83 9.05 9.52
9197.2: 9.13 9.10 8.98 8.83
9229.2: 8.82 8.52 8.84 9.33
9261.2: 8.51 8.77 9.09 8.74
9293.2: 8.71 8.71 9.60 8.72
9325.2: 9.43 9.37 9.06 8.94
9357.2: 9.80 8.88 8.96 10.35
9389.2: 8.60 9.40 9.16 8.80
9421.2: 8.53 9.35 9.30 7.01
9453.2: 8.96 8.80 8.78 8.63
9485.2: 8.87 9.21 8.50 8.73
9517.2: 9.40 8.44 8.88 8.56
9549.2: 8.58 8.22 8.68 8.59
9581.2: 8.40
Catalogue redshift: 0.00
